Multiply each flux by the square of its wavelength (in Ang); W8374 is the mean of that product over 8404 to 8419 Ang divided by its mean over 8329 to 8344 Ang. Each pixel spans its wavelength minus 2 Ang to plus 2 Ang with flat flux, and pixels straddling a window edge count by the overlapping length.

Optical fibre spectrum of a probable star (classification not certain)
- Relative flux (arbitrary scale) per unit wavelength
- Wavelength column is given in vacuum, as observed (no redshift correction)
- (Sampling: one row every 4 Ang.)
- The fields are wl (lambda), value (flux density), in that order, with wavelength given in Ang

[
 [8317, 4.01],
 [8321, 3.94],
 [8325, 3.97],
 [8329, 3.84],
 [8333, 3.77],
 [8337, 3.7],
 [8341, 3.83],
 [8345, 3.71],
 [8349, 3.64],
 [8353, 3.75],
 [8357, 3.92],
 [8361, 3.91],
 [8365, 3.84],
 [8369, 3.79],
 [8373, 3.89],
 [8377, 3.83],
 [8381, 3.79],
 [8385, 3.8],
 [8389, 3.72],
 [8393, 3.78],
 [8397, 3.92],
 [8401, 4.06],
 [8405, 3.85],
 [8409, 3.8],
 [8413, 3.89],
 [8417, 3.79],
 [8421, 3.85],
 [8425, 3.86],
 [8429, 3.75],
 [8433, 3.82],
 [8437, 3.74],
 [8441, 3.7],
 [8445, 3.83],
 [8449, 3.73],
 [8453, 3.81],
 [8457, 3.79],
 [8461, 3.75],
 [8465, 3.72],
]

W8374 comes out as 1.03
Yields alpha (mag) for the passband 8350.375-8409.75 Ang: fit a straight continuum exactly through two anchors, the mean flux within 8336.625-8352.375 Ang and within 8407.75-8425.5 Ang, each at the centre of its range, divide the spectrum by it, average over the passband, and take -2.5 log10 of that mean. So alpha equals -0.02 mag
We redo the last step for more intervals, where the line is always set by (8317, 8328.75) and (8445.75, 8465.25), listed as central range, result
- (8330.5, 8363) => 0.04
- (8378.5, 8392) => 0.03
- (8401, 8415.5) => -0.01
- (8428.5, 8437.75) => 0.01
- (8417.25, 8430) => 0.00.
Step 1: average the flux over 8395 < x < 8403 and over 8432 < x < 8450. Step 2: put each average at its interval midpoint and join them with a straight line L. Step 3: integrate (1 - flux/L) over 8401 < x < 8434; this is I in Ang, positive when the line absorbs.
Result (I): 0.4 Ang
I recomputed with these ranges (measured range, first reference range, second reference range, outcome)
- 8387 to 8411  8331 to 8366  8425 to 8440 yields -0.48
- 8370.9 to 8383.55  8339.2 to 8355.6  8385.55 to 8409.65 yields -0.09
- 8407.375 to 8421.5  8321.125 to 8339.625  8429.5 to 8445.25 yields -0.20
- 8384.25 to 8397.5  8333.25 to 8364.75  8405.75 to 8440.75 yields 0.02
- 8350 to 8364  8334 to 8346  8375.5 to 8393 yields -0.29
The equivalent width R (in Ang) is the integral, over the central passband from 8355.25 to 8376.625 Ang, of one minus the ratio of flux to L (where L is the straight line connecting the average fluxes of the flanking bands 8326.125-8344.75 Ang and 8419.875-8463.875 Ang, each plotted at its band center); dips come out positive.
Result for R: -0.5 Ang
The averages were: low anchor 3.79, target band 3.87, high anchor 3.78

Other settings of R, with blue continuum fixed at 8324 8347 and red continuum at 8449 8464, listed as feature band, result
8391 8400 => -0.2 Ang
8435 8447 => 0.1 Ang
